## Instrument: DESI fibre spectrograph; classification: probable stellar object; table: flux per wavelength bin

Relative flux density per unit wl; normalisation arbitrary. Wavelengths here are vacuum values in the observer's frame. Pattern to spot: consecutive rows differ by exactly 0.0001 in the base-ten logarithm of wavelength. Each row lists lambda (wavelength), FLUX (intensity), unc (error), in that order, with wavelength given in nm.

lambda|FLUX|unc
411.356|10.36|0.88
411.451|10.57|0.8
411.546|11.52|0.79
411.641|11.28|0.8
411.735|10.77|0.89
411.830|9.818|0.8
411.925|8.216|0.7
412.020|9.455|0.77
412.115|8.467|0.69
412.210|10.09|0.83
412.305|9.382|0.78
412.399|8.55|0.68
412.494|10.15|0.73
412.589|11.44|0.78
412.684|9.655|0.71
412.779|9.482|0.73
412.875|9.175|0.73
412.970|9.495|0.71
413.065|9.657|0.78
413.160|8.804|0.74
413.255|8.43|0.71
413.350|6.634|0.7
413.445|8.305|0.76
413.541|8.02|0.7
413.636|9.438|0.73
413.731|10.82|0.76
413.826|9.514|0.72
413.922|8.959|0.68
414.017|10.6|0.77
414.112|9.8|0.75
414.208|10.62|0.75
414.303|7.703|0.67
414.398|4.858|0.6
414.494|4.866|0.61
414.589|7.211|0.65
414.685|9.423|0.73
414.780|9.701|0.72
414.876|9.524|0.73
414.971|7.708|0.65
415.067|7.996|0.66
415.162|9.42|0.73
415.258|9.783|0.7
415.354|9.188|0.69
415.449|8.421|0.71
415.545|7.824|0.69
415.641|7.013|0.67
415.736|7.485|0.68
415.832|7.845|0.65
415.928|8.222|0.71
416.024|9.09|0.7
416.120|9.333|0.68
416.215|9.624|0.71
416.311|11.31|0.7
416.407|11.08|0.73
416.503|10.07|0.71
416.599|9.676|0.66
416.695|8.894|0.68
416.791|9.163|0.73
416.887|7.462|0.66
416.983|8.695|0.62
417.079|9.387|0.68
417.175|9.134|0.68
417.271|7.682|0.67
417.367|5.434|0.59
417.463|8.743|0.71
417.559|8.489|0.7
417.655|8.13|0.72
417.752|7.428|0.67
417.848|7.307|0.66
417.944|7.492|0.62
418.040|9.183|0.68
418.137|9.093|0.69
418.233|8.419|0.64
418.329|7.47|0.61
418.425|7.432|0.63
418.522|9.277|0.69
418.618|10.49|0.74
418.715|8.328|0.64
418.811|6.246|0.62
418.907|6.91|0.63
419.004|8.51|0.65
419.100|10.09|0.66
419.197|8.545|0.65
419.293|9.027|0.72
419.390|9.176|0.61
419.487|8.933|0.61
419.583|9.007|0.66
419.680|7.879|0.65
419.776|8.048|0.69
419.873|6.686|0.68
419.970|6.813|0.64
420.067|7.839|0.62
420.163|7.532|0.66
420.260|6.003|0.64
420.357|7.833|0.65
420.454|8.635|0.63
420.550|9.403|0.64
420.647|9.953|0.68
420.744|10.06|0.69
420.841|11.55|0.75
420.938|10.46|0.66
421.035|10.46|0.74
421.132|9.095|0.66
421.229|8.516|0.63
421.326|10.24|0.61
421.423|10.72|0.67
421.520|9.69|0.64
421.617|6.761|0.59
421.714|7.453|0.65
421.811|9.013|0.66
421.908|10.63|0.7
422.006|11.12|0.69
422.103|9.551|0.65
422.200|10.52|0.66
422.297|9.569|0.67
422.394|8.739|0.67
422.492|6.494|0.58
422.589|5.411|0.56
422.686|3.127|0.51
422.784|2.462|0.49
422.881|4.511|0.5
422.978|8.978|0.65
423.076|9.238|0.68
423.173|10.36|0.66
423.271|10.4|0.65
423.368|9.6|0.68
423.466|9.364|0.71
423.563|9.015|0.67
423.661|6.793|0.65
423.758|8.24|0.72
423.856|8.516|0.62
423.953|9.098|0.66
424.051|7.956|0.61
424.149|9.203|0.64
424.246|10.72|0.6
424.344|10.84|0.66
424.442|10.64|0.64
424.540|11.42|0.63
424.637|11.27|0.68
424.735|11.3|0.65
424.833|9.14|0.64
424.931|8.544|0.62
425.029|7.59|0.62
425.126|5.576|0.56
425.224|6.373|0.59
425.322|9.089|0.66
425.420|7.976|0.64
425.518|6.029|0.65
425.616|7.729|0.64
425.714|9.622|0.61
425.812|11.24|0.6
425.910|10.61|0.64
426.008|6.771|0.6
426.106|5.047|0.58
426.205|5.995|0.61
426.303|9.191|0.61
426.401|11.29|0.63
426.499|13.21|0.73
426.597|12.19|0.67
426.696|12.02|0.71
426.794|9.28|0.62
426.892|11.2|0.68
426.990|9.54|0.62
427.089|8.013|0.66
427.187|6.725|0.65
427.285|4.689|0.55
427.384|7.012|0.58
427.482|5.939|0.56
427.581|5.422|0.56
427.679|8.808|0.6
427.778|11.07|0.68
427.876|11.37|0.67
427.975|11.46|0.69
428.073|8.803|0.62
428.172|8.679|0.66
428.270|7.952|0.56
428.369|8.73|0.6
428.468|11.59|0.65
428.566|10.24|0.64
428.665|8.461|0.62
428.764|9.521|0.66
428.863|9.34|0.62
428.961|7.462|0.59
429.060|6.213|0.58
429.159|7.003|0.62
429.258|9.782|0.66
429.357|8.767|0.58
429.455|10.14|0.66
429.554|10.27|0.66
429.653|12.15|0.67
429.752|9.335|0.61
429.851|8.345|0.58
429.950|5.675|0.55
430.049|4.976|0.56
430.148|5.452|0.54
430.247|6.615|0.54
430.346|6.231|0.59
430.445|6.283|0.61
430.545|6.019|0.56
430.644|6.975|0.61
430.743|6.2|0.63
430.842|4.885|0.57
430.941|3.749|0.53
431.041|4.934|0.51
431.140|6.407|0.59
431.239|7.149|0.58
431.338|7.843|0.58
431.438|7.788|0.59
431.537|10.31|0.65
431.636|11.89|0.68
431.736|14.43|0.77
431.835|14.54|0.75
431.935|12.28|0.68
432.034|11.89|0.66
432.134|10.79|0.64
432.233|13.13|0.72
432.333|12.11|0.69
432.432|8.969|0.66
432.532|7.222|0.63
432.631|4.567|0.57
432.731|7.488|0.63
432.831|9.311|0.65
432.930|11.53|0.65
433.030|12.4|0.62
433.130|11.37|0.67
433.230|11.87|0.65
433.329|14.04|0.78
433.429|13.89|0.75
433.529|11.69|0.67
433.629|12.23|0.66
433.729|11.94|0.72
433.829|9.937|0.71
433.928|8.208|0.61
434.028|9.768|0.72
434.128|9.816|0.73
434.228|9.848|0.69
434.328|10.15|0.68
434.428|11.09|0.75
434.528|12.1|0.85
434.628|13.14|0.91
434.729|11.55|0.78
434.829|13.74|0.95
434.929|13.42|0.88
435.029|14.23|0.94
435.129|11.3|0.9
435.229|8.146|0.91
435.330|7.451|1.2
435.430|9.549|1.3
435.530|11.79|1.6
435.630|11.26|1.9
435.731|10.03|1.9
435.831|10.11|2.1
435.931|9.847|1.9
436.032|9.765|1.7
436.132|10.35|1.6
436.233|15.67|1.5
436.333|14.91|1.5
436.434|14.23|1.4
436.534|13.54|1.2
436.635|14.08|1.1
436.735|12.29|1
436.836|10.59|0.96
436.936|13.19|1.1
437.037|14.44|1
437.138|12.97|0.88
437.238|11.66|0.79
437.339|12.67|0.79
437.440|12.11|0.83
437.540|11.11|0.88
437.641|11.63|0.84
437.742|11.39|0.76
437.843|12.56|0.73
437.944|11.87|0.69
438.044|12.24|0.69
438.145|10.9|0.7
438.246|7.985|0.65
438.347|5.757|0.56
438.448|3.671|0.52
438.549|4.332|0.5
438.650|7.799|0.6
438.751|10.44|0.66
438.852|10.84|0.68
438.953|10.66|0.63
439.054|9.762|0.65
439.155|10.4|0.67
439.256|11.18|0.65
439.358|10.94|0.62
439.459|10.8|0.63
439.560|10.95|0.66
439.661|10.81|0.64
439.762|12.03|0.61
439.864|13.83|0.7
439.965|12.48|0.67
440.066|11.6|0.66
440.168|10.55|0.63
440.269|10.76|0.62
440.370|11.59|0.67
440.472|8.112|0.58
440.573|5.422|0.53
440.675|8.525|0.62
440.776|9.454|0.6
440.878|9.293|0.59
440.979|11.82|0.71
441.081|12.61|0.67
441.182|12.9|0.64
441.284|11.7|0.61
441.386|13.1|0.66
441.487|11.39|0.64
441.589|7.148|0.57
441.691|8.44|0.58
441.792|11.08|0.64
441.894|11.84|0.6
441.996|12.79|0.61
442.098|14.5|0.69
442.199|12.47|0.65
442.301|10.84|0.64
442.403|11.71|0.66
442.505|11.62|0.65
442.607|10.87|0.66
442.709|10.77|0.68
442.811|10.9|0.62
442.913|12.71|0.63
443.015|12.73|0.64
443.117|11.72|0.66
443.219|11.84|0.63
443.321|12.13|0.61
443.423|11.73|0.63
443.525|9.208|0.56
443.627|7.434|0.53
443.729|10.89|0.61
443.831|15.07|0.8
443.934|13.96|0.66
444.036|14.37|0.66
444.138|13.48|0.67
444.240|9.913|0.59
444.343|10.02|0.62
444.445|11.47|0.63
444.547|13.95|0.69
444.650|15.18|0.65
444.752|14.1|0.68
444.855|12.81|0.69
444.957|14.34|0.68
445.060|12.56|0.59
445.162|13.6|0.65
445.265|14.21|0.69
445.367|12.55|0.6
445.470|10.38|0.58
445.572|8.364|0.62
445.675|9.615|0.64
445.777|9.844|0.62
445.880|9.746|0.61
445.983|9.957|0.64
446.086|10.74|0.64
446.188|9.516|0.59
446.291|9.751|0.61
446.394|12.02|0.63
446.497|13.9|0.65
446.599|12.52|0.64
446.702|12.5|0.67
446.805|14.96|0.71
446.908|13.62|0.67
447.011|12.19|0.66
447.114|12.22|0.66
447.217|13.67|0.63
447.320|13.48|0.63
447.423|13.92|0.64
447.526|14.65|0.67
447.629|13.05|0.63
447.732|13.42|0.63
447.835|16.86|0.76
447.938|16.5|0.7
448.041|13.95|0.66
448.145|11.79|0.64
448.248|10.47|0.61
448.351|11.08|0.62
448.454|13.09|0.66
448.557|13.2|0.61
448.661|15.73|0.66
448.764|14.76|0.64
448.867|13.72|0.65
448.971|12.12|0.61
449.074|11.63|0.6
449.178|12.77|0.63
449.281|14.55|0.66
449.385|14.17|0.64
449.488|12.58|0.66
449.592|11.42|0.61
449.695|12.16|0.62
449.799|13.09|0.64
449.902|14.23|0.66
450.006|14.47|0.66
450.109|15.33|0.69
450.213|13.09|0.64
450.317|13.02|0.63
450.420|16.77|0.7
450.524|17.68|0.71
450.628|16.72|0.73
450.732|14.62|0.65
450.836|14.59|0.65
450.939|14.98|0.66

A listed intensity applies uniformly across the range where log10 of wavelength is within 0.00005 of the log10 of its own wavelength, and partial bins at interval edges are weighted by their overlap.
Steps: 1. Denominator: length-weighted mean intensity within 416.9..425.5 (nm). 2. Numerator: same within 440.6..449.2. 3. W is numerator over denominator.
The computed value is 1.4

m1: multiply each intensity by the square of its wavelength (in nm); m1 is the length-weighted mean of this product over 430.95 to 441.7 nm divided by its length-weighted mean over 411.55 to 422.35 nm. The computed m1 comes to 1.3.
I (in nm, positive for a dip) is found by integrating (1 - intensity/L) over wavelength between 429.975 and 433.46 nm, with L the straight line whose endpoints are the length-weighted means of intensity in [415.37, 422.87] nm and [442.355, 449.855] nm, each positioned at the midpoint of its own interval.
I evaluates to 0.469 nm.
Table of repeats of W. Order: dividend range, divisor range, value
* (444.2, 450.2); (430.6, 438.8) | 1.21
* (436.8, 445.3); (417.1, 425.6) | 1.32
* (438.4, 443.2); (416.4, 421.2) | 1.25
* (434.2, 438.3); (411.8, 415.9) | 1.33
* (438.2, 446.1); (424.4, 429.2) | 1.24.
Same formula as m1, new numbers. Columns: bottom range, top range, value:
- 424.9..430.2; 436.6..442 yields 1.31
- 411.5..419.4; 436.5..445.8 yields 1.44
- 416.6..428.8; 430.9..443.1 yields 1.34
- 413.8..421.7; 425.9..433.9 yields 1.12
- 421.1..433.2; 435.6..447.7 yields 1.40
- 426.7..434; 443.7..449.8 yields 1.51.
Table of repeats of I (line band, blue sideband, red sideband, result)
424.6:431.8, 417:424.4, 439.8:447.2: 0.81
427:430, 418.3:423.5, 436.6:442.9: 0.26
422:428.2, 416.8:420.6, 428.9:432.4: -0.25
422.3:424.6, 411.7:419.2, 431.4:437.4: 0.36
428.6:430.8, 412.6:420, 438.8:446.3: 0.48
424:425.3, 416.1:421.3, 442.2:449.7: 0.03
